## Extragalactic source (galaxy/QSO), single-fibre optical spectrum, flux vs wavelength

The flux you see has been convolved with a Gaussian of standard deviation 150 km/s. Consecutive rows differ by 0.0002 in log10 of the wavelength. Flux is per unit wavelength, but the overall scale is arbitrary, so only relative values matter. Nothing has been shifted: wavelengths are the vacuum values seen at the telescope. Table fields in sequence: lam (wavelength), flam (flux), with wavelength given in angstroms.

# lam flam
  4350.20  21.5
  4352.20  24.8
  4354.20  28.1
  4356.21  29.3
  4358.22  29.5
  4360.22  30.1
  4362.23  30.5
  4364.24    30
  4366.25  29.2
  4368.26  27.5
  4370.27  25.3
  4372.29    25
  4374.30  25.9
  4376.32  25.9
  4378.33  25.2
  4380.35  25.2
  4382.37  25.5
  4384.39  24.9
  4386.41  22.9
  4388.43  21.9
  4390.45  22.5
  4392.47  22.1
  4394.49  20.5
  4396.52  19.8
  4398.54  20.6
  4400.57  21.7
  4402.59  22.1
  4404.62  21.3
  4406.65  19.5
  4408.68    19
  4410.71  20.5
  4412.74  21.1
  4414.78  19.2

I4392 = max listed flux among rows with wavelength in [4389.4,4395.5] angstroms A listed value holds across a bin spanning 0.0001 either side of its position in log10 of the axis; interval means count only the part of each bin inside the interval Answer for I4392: 22.5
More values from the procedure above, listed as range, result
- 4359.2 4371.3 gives 30.5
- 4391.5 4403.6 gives 22.1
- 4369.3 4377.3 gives 25.9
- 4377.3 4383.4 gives 25.5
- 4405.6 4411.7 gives 20.5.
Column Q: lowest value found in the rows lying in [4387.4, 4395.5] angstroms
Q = 20.5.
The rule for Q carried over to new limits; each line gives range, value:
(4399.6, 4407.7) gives 19.5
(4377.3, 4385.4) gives 24.9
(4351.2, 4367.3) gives 24.8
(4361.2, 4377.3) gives 25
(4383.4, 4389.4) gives 21.9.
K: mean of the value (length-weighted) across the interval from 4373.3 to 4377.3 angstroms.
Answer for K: 25.9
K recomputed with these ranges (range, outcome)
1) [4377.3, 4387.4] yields 24.7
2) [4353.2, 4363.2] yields 29.5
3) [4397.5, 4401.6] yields 21.2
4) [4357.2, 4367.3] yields 29.9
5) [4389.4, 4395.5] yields 21.7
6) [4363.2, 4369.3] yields 28.9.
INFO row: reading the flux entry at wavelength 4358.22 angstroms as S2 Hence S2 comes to 29.5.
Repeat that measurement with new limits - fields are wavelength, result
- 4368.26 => 27.5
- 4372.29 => 25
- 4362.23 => 30.5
